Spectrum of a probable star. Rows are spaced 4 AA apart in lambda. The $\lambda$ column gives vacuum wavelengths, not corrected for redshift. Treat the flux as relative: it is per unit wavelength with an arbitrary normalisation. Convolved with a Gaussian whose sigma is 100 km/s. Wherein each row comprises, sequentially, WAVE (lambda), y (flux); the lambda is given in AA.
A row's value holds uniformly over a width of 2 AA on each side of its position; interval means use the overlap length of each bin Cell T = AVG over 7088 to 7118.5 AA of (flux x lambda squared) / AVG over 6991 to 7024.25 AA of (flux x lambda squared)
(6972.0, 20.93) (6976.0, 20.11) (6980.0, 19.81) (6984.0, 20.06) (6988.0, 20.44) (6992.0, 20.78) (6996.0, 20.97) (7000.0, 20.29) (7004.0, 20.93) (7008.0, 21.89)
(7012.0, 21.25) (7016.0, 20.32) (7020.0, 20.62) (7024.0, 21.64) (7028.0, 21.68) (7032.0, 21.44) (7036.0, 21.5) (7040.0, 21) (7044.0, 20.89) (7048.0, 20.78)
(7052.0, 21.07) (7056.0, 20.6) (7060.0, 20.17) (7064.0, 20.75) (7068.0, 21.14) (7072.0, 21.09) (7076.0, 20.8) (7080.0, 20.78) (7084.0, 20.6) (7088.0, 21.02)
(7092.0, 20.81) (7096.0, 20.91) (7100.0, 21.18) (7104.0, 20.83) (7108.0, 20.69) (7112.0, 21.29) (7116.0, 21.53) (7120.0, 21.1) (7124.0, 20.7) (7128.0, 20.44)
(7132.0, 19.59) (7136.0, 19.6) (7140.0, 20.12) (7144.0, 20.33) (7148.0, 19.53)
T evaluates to 1.03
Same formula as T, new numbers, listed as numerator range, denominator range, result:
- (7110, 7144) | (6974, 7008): 1.04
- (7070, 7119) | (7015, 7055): 1.01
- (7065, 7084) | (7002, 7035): 1.00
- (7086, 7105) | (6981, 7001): 1.05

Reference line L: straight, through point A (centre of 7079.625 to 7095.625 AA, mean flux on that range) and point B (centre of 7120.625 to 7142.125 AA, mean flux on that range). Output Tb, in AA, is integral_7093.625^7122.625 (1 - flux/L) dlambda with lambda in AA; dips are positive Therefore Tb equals -0.8 AA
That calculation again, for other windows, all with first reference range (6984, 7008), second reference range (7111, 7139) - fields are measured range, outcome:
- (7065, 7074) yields -0.2 AA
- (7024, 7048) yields -0.7 AA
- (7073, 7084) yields -0.1 AA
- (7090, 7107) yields -0.3 AA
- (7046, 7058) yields -0.1 AA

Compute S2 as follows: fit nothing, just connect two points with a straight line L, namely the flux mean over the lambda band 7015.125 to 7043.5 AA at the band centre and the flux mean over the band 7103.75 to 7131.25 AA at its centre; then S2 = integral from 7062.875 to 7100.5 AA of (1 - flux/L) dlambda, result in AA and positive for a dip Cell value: 0.19 AA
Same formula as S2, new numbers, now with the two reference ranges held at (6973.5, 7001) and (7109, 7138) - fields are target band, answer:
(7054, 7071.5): -0.2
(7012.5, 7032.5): -0.7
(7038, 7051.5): -0.3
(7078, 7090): -0.2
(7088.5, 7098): -0.2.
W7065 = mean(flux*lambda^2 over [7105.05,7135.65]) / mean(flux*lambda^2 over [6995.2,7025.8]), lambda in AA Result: 1.02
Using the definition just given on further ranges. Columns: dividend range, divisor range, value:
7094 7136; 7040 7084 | 1.01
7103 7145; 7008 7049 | 1.00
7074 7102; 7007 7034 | 1.00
